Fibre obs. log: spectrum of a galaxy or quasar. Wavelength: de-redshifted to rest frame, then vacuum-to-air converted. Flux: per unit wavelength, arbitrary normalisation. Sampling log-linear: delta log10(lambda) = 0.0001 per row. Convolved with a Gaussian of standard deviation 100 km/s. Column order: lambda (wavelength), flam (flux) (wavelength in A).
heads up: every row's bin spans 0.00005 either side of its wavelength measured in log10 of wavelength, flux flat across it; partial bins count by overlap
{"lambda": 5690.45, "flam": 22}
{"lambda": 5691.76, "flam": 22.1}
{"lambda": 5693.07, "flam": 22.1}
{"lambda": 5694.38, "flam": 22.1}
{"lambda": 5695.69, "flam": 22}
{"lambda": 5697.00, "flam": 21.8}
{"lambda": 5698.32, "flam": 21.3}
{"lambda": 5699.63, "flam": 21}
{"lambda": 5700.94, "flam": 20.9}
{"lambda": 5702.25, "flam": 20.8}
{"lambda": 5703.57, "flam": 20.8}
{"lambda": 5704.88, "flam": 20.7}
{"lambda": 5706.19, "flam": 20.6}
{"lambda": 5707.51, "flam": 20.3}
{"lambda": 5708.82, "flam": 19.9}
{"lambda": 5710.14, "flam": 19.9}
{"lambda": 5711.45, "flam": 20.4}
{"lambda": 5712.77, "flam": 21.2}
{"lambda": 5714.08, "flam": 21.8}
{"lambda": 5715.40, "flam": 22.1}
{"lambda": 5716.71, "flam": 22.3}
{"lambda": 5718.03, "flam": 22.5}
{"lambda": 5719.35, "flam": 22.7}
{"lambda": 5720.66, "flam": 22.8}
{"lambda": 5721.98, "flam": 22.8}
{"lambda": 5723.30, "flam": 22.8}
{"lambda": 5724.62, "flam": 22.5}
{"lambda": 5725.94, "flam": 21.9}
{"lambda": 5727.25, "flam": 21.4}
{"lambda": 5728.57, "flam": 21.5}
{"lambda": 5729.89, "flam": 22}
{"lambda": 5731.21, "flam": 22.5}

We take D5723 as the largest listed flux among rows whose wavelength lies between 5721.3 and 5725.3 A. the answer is 22.8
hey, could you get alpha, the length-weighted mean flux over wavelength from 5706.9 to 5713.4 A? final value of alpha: 20.3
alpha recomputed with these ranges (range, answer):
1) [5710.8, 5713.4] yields 20.8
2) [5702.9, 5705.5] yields 20.7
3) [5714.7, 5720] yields 22.4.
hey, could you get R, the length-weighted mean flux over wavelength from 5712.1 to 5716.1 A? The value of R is 21.7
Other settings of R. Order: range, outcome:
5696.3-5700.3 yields 21.4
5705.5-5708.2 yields 20.5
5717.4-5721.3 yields 22.7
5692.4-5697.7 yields 22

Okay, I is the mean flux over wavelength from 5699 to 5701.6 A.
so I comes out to 21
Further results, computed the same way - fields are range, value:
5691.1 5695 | 22.1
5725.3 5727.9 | 21.7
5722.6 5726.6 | 22.4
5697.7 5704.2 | 21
